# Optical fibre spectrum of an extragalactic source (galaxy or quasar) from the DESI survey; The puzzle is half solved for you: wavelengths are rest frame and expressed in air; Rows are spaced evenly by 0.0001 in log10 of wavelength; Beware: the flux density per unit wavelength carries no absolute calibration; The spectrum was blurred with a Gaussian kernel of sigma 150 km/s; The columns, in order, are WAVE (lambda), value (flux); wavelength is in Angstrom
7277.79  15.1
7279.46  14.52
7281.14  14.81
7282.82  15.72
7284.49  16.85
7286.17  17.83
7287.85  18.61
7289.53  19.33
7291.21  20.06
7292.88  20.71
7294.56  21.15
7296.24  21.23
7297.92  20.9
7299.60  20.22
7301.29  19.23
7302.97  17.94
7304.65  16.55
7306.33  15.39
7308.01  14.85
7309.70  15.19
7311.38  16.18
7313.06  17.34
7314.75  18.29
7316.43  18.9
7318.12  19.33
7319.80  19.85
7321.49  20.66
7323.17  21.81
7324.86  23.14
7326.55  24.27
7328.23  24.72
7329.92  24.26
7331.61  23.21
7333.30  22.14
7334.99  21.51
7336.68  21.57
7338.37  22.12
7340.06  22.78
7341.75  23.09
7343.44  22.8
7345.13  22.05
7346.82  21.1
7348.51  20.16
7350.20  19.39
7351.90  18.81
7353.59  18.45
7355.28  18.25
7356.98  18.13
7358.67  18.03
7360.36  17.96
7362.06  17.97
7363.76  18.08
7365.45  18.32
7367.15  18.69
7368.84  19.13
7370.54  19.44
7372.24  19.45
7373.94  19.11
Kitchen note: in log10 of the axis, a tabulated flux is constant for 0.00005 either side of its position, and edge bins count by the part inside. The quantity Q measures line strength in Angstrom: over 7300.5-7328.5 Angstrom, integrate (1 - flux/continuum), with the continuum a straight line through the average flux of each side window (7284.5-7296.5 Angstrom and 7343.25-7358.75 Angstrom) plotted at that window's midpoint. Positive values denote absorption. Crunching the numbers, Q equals 1.0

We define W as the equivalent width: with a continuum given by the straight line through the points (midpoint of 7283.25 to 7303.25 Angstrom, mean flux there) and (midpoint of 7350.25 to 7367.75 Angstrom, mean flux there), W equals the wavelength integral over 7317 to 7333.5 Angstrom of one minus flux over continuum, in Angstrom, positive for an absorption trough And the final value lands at -3.0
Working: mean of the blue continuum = 19.5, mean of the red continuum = 18.3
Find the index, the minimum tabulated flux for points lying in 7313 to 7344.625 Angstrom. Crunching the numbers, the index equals 17.34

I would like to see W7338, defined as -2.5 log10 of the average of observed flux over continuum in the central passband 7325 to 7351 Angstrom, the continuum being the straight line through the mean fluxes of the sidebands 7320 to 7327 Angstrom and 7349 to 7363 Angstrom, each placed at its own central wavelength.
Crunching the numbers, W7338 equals -0.10 mag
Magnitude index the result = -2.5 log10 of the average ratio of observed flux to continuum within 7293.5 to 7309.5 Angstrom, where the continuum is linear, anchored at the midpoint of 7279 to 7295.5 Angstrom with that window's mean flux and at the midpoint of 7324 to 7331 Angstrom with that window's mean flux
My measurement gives 0.09 mag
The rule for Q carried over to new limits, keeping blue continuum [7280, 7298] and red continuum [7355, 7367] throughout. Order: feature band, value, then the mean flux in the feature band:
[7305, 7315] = 1.3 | 16.1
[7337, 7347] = -2.2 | 22.4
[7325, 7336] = -3.0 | 23.3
